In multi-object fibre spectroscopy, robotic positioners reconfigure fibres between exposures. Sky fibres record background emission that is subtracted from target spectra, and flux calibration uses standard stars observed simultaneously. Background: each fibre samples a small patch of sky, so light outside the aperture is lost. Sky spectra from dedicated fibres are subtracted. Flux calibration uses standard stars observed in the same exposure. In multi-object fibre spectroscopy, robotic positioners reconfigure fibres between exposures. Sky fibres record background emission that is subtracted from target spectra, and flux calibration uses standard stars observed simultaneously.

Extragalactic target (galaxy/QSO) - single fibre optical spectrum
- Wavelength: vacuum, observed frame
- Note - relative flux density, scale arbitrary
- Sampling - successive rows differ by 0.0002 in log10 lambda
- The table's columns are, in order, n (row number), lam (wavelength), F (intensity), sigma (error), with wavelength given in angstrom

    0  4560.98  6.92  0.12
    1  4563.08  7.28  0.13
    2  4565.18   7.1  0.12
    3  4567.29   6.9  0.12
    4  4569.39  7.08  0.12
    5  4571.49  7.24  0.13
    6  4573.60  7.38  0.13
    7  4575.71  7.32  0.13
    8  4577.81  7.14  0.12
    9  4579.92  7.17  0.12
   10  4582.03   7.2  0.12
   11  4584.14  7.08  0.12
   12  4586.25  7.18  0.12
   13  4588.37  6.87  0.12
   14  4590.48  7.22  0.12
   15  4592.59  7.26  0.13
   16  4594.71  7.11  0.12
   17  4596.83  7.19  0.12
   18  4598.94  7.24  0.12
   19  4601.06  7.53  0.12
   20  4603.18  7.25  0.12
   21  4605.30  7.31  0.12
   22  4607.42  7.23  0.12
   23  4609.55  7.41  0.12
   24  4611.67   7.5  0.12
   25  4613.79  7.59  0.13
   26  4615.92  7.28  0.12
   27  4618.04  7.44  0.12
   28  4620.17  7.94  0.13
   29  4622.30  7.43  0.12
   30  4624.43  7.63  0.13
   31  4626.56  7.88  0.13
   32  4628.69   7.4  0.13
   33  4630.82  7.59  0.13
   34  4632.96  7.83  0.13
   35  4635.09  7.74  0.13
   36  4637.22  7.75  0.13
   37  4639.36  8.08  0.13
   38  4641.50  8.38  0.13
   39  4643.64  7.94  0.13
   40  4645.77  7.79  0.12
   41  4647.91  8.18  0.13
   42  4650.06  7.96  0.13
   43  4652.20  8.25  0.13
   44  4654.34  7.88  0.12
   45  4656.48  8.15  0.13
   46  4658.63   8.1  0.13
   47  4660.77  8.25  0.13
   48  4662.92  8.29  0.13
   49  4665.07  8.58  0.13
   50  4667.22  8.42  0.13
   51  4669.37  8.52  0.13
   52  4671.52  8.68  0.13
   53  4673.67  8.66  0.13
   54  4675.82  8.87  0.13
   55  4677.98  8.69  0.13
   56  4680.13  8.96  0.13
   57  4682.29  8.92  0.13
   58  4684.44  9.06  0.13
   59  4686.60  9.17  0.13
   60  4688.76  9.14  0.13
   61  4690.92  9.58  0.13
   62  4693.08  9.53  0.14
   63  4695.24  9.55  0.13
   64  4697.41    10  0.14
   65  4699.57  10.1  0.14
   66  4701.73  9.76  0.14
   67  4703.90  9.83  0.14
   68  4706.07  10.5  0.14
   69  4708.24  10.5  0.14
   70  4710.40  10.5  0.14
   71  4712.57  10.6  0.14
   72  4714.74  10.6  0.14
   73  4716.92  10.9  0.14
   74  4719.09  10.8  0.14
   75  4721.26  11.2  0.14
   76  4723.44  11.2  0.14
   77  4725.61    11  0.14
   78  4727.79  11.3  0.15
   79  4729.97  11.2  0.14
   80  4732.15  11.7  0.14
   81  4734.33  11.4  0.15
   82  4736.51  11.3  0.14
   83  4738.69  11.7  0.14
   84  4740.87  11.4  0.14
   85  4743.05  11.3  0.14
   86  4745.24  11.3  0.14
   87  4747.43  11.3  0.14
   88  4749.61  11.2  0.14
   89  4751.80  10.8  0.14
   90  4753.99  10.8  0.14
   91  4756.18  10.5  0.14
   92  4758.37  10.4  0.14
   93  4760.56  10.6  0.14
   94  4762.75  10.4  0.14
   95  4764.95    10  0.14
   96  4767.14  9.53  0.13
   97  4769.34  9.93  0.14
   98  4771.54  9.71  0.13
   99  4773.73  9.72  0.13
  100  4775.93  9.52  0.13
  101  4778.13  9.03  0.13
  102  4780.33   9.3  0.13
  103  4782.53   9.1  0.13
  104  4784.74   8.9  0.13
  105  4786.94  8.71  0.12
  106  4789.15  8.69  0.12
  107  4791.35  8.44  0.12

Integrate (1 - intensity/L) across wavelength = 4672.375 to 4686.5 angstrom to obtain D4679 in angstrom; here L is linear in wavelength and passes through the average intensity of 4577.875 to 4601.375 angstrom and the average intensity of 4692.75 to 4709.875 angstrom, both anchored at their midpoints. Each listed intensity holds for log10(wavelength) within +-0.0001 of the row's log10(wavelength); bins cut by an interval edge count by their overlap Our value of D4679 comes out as 0.9 angstrom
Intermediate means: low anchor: 7.17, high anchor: 10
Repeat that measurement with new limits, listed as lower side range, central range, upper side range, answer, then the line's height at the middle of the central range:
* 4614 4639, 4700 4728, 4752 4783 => -4.84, 9.07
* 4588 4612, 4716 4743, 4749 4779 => -4.88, 9.54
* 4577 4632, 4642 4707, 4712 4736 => 4.86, 9.54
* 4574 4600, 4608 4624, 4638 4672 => 0.21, 7.61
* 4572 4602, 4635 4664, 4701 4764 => 2.39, 8.79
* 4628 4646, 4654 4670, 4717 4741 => 0.90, 8.78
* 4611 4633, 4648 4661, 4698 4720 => 0.81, 8.63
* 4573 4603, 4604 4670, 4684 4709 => 3.84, 8.35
